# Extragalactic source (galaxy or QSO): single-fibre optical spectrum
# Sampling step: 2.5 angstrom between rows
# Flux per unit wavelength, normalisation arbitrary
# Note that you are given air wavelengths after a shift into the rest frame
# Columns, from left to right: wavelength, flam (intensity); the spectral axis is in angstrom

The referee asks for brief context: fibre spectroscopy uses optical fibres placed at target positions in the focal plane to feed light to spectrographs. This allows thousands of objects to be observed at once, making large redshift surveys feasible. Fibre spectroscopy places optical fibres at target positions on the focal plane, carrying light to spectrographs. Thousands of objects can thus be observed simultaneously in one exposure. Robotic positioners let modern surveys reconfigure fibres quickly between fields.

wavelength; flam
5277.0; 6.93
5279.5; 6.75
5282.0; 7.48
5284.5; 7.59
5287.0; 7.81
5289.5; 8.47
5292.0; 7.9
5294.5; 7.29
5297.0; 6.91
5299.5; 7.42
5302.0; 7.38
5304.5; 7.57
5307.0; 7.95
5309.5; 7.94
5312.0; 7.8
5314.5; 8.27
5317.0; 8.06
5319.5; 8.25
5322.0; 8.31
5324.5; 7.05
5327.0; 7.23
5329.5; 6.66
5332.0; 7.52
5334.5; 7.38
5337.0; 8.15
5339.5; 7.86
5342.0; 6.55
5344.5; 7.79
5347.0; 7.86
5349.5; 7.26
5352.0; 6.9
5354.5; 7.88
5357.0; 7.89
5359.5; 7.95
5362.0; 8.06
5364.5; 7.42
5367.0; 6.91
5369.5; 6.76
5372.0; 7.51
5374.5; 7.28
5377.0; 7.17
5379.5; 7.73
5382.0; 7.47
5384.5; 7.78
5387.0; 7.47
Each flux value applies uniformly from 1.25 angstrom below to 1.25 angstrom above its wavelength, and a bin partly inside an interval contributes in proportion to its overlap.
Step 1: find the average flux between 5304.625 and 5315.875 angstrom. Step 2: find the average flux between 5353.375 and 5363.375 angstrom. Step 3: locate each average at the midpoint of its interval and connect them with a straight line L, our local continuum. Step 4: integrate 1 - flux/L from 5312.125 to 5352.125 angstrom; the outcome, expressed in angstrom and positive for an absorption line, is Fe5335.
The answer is 1.76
